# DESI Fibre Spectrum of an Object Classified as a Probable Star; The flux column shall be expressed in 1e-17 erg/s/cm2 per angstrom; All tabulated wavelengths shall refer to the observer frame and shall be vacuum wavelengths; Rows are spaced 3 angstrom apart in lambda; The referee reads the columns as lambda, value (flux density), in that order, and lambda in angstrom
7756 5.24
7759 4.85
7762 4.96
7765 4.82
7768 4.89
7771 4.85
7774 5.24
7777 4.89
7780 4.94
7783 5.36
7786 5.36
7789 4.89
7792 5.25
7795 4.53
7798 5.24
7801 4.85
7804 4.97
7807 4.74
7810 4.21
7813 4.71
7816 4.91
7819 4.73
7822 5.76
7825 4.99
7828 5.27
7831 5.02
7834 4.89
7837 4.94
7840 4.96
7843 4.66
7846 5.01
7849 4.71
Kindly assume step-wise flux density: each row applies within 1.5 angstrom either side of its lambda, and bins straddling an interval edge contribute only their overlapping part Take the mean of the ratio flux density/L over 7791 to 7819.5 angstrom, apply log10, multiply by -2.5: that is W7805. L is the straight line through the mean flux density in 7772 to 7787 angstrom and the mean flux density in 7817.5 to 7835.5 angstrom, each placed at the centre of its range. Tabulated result 0.069 mag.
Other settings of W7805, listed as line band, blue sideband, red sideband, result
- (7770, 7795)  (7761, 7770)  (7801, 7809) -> -0.05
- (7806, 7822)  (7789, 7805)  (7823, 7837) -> 0.06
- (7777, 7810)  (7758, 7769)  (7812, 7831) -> 0.00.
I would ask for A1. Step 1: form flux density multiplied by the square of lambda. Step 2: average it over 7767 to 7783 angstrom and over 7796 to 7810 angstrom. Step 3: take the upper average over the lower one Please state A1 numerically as 0.98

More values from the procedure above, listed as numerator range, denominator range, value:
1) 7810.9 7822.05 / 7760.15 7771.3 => 1.01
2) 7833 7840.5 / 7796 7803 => 0.99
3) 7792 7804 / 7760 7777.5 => 1.01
